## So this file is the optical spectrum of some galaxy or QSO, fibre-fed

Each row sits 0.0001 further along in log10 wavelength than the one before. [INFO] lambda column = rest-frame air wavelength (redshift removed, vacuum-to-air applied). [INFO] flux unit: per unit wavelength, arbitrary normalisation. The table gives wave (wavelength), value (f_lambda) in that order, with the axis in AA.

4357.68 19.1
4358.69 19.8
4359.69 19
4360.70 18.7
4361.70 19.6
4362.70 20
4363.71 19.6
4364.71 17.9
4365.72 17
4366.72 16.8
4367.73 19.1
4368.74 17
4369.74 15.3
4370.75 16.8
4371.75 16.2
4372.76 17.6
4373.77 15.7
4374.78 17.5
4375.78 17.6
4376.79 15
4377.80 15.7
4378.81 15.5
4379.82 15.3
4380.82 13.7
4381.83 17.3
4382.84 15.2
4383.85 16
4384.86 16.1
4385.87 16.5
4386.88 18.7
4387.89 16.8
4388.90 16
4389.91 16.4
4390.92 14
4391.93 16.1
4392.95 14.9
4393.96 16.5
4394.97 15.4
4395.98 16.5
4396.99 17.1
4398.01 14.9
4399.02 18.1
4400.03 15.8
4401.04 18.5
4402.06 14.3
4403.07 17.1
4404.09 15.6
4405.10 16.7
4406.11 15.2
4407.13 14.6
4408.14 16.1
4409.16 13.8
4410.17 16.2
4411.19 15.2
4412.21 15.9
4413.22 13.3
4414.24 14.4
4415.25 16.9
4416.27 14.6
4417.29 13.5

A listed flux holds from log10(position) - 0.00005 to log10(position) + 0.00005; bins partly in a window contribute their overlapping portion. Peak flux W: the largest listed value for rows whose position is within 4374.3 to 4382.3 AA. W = 17.6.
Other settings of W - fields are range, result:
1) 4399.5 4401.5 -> 18.5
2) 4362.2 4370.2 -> 20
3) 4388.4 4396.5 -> 16.5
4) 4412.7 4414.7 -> 14.4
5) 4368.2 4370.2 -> 17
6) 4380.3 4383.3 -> 17.3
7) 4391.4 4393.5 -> 16.1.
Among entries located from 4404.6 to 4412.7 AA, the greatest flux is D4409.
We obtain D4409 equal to 16.7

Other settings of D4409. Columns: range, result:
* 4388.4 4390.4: 16.4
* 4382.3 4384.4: 16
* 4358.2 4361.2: 19.8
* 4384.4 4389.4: 18.7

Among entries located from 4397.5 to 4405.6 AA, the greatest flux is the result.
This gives 18.5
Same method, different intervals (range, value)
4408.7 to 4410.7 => 16.2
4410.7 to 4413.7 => 15.9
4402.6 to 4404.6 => 17.1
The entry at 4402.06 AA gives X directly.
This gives 14.3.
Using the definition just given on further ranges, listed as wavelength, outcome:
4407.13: 14.6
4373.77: 15.7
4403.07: 17.1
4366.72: 16.8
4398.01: 14.9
